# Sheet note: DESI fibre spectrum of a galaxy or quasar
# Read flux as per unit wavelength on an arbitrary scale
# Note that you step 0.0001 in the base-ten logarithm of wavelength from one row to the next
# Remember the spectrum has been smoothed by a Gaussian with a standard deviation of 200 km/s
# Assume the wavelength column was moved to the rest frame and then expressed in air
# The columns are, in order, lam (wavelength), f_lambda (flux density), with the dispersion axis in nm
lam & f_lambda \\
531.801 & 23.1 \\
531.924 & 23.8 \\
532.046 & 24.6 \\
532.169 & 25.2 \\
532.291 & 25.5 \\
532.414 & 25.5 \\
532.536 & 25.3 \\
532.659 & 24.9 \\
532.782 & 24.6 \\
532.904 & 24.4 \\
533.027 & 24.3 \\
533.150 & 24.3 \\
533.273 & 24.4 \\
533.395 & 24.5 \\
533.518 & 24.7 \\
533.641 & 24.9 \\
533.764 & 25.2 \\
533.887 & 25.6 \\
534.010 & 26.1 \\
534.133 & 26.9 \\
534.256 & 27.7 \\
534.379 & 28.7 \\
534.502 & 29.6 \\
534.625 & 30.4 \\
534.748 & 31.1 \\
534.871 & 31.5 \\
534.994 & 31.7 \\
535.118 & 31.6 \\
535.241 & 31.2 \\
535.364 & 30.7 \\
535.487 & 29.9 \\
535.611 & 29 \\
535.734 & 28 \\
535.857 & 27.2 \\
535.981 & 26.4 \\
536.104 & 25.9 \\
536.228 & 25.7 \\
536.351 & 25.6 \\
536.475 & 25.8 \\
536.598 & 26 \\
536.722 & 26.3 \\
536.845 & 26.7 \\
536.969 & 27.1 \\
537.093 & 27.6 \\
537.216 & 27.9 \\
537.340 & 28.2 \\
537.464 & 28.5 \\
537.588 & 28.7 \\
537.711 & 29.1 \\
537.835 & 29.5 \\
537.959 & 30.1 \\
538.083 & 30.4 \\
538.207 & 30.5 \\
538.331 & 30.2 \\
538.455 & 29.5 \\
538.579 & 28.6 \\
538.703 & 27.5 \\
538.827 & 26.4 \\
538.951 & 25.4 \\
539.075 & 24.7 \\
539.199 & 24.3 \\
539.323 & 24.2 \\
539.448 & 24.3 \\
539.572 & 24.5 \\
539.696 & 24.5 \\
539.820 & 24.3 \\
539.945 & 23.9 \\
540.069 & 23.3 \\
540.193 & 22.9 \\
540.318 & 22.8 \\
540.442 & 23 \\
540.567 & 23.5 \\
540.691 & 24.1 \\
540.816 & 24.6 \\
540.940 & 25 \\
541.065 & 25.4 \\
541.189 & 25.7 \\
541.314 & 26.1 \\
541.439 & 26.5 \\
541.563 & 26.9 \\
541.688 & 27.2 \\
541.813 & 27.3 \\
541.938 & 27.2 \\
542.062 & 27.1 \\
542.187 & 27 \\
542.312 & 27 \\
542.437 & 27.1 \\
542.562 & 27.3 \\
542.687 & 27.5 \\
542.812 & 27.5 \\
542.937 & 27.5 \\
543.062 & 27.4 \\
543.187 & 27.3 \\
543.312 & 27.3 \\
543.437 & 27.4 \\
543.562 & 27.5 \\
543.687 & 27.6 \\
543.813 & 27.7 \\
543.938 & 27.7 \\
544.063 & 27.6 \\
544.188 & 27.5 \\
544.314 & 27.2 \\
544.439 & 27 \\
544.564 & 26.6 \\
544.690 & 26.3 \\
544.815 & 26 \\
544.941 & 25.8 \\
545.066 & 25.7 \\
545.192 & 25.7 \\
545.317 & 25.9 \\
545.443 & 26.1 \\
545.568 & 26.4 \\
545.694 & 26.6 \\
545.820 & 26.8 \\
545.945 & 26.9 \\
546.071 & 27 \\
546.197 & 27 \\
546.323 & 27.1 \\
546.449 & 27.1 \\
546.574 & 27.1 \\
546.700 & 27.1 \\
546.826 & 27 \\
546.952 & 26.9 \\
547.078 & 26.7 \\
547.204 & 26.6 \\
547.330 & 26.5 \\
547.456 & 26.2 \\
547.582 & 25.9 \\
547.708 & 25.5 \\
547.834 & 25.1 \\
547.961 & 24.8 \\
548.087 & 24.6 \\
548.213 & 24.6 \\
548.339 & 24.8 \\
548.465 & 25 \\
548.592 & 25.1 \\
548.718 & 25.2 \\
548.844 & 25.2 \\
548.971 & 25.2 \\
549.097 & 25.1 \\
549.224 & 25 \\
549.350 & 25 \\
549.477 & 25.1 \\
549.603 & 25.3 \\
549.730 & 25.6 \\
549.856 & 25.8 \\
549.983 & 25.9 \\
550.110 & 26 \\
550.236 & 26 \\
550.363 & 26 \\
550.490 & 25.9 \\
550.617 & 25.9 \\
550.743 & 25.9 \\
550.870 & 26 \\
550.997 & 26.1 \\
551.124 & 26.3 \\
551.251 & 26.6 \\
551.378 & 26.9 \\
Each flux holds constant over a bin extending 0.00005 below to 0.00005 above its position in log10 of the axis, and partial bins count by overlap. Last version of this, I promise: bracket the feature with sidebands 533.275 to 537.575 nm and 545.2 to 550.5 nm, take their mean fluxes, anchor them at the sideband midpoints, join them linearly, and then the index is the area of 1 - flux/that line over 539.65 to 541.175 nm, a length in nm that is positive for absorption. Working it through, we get 0.17 nm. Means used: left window 27.7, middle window 24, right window 25.9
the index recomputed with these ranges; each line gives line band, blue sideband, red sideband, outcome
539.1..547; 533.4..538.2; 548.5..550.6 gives 0.14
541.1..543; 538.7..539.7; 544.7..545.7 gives -0.11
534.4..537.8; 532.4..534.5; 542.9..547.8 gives -0.35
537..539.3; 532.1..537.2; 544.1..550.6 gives -0.12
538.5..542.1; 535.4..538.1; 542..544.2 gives 0.30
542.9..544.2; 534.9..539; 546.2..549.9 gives -0.03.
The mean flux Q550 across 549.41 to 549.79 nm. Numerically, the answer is 25.3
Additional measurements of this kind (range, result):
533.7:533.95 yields 25.4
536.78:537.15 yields 27.1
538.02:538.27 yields 30.4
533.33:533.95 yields 25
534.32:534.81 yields 30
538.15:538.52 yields 30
